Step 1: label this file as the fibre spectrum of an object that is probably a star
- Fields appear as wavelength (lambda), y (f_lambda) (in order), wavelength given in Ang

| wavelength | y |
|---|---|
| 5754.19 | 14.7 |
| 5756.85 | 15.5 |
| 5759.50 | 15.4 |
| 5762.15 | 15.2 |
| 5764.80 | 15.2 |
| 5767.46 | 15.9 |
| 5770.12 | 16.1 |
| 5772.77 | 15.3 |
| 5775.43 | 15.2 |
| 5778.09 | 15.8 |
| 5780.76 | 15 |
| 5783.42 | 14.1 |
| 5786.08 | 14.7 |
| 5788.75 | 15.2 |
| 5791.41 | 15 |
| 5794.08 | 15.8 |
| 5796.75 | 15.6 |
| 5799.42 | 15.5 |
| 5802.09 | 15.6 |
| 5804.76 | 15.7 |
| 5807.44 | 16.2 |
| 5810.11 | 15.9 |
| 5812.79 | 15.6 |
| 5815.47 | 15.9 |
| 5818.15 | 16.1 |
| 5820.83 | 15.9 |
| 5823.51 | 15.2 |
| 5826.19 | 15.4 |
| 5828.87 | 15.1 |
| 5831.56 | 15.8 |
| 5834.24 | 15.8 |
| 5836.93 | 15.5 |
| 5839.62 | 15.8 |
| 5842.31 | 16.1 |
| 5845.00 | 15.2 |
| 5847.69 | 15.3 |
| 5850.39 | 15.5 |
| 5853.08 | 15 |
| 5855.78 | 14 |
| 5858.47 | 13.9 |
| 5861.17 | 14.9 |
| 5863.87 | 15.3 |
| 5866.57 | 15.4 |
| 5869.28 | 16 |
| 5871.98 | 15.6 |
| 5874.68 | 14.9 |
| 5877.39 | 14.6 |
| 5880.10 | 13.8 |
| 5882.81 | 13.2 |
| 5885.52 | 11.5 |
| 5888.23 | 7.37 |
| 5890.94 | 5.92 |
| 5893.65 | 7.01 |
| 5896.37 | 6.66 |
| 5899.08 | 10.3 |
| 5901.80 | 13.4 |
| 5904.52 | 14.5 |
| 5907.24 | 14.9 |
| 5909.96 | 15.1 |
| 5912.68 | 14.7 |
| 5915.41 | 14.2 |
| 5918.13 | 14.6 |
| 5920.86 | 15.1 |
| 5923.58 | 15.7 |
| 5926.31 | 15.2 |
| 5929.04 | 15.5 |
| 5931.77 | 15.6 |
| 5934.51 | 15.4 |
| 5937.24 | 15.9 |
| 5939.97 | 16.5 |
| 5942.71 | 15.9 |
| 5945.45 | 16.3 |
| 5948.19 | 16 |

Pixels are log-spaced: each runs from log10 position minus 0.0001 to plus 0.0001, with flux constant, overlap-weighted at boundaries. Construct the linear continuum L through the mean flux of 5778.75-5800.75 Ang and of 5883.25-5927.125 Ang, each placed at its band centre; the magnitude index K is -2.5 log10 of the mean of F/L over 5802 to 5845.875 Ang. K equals -0.10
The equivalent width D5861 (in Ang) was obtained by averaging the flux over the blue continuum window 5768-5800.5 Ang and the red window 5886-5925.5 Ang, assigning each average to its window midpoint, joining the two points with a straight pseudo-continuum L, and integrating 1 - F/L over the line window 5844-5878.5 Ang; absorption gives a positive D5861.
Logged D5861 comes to -4.6 Ang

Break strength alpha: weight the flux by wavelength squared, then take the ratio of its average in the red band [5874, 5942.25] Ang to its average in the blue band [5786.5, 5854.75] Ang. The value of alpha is 0.9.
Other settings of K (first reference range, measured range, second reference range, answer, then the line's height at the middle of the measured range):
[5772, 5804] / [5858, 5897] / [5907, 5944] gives 0.22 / 15.3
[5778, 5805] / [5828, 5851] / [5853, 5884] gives -0.05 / 14.9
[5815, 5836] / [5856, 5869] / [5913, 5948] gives 0.05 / 15.6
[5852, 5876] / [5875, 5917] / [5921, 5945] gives 0.28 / 15.3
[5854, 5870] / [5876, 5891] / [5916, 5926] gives 0.28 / 14.9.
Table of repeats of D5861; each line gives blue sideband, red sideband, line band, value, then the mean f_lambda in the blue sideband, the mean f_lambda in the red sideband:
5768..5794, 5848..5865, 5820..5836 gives -0.61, 15.2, 14.8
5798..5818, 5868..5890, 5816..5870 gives -3.17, 15.8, 13.2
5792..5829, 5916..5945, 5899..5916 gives 1.56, 15.7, 15.5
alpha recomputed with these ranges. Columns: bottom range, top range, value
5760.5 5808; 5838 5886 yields 0.99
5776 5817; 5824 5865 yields 1.00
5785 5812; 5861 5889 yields 0.92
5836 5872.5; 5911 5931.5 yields 1.01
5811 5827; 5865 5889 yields 0.89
